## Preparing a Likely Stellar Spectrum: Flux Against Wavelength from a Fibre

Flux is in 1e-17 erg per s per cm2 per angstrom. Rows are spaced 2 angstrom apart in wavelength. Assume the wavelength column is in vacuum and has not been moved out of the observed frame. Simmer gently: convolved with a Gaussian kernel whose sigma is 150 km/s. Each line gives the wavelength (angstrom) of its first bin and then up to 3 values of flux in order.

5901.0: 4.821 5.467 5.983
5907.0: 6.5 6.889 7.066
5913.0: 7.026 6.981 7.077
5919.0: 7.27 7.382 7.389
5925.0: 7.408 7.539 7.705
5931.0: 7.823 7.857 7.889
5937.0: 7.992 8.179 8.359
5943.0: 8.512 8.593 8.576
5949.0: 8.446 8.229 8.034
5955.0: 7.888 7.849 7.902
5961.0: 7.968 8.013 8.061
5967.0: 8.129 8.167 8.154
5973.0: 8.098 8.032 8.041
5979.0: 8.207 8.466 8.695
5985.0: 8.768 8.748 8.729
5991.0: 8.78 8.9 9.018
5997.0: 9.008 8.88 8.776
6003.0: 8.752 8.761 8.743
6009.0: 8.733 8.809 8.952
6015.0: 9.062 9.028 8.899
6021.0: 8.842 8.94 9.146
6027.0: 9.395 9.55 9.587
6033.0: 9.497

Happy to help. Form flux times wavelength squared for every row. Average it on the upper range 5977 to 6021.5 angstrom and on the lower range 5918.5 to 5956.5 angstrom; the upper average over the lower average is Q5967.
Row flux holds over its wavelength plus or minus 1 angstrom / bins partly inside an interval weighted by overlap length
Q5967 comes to 1.1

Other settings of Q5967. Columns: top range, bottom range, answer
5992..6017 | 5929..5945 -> 1.12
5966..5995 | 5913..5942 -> 1.13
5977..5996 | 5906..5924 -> 1.26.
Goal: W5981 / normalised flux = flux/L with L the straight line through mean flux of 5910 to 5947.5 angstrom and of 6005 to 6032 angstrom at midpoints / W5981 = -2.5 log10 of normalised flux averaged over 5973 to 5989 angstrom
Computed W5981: 0.01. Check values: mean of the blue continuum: 7.71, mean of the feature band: 8.42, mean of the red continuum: 9.04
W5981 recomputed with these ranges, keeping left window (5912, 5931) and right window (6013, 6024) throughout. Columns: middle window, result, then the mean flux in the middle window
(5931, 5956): -0.068 mag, 8.2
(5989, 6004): -0.035 mag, 8.86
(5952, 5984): 0.001 mag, 8.11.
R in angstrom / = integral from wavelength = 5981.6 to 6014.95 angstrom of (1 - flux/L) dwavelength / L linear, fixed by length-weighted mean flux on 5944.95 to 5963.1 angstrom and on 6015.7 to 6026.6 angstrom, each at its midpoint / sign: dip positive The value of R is -0.4 angstrom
